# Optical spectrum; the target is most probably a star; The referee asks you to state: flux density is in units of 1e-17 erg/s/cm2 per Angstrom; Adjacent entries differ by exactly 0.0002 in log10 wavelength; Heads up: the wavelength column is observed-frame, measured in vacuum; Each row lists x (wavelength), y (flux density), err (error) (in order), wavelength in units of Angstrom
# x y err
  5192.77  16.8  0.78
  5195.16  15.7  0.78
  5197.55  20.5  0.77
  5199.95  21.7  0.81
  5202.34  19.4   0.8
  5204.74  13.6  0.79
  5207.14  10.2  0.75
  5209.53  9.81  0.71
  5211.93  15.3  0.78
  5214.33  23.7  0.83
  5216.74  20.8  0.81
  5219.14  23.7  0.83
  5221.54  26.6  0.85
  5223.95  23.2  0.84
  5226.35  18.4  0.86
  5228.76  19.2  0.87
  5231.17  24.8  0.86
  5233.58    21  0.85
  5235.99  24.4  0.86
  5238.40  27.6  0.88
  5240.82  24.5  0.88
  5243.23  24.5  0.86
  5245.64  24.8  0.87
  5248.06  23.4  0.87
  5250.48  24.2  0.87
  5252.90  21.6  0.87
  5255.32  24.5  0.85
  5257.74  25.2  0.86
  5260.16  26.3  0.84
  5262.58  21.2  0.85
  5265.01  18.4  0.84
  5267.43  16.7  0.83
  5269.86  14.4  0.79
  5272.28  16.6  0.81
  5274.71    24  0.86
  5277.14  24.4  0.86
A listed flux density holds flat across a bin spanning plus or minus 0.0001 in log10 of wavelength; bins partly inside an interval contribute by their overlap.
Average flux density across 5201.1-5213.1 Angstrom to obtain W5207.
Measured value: 13.7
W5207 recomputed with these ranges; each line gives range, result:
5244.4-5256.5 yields 23.7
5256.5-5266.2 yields 22.8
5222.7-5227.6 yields 20.8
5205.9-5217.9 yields 15.9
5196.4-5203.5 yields 20.5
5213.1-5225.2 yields 23.6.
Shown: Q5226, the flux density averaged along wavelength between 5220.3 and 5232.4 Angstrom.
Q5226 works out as 22.4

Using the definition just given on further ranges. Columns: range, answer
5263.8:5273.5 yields 16.5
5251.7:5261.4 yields 24.4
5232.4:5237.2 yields 22.7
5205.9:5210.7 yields 10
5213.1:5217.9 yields 22.2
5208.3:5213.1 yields 12.5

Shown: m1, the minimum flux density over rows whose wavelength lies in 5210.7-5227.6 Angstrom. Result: 15.3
